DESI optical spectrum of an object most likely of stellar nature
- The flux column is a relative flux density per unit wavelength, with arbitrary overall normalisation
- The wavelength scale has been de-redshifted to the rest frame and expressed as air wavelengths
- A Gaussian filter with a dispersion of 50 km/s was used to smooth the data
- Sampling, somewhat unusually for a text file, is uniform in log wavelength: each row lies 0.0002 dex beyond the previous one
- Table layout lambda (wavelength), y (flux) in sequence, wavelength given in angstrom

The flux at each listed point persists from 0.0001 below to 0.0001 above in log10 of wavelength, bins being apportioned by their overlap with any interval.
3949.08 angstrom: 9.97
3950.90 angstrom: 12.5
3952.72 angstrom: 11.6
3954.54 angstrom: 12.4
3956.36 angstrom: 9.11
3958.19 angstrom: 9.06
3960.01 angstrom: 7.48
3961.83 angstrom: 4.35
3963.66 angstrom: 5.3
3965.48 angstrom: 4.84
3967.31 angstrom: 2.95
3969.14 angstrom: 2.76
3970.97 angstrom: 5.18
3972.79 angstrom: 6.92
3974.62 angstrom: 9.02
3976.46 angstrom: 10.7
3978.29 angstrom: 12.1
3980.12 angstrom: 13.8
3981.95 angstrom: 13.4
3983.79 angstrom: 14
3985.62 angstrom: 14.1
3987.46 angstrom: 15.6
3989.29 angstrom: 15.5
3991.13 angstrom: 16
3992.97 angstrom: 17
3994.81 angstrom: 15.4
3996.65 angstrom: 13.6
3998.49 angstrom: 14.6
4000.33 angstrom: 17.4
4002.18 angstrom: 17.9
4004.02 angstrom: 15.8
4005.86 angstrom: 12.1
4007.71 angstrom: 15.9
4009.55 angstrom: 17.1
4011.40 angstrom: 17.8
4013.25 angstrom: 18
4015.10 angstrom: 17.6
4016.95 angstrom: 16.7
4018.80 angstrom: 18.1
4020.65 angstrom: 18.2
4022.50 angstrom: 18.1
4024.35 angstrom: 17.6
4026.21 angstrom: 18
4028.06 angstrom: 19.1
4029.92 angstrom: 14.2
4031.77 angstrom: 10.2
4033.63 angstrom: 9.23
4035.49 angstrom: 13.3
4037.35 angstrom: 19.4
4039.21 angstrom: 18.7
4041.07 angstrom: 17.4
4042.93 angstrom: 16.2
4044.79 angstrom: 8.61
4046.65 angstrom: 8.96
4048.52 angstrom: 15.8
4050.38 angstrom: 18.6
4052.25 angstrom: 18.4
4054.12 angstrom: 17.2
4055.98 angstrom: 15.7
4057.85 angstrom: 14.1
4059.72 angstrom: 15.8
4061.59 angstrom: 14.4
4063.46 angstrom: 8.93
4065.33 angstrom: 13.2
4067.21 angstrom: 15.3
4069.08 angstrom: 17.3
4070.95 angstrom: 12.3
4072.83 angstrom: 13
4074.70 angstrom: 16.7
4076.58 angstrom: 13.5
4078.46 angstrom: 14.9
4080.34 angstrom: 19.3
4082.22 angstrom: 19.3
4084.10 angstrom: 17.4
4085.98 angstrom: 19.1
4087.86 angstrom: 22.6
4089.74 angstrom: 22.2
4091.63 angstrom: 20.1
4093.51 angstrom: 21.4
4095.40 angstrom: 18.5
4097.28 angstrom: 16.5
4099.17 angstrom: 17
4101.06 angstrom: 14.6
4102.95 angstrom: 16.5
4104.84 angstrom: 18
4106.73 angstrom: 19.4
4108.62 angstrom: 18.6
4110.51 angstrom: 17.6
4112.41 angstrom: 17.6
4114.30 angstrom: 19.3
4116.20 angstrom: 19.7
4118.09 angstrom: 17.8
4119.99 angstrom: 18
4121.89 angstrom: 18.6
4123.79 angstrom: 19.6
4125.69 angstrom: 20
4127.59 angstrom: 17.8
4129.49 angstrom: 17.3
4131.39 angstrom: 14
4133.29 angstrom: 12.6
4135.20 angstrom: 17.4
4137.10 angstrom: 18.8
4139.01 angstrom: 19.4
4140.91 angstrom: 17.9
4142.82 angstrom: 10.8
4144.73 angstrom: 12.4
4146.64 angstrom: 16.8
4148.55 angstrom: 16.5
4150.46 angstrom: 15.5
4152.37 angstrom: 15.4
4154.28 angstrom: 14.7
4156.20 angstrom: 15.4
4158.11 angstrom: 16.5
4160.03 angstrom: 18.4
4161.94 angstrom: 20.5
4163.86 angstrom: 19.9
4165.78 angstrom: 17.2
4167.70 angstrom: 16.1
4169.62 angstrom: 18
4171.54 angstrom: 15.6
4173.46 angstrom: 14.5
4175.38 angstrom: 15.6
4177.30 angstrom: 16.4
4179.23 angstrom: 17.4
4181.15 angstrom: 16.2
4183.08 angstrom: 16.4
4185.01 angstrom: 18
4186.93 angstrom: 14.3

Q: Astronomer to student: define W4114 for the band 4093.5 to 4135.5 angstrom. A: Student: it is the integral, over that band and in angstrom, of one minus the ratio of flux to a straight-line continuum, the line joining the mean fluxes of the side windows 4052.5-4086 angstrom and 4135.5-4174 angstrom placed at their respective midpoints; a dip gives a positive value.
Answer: -4.4 angstrom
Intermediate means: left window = 15.4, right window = 16.6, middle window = 17.6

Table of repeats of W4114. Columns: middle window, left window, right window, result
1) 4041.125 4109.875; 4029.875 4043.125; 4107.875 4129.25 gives 0.9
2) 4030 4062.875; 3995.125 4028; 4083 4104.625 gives 5.3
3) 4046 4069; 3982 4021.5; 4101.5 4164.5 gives 2.3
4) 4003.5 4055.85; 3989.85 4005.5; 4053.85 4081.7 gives -2.0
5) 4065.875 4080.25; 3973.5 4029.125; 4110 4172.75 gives 1.2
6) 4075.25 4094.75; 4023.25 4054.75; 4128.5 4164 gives -4.0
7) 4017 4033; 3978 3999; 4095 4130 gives -0.9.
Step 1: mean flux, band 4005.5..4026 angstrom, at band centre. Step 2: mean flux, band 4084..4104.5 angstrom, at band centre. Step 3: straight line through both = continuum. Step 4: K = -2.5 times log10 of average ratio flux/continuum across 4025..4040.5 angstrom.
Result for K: 0.14 mag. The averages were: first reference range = 17.2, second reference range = 18.7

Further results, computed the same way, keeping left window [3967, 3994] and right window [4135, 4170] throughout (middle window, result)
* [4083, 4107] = -0.24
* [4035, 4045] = -0.22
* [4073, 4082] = -0.12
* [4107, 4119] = -0.19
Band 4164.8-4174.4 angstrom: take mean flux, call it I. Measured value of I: 16.3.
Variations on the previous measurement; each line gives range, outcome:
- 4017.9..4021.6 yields 18.2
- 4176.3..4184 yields 16.6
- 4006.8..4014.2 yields 17.2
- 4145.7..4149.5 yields 16.6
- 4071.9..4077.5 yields 14.4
